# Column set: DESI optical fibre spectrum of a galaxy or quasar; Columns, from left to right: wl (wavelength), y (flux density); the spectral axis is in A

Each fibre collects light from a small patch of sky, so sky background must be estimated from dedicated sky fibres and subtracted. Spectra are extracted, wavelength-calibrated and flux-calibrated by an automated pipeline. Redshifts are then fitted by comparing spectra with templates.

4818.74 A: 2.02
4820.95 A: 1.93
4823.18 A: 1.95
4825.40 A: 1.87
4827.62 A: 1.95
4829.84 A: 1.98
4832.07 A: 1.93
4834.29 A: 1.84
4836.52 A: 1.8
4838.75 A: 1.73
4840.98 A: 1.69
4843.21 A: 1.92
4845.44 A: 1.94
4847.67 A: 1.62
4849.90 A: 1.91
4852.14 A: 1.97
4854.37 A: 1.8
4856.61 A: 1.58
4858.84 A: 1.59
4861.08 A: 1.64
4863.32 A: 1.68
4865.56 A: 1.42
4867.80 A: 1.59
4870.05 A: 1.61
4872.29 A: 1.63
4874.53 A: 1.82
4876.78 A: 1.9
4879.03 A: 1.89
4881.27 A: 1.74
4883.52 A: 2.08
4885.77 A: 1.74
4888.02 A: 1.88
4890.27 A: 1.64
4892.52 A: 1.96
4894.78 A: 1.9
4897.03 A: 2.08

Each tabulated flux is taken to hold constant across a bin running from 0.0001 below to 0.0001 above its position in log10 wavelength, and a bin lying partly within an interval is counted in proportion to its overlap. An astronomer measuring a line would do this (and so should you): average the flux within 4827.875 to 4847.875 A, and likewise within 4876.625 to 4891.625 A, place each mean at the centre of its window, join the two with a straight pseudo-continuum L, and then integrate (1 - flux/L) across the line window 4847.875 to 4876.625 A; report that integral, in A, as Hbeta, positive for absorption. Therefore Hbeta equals 2.3 A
